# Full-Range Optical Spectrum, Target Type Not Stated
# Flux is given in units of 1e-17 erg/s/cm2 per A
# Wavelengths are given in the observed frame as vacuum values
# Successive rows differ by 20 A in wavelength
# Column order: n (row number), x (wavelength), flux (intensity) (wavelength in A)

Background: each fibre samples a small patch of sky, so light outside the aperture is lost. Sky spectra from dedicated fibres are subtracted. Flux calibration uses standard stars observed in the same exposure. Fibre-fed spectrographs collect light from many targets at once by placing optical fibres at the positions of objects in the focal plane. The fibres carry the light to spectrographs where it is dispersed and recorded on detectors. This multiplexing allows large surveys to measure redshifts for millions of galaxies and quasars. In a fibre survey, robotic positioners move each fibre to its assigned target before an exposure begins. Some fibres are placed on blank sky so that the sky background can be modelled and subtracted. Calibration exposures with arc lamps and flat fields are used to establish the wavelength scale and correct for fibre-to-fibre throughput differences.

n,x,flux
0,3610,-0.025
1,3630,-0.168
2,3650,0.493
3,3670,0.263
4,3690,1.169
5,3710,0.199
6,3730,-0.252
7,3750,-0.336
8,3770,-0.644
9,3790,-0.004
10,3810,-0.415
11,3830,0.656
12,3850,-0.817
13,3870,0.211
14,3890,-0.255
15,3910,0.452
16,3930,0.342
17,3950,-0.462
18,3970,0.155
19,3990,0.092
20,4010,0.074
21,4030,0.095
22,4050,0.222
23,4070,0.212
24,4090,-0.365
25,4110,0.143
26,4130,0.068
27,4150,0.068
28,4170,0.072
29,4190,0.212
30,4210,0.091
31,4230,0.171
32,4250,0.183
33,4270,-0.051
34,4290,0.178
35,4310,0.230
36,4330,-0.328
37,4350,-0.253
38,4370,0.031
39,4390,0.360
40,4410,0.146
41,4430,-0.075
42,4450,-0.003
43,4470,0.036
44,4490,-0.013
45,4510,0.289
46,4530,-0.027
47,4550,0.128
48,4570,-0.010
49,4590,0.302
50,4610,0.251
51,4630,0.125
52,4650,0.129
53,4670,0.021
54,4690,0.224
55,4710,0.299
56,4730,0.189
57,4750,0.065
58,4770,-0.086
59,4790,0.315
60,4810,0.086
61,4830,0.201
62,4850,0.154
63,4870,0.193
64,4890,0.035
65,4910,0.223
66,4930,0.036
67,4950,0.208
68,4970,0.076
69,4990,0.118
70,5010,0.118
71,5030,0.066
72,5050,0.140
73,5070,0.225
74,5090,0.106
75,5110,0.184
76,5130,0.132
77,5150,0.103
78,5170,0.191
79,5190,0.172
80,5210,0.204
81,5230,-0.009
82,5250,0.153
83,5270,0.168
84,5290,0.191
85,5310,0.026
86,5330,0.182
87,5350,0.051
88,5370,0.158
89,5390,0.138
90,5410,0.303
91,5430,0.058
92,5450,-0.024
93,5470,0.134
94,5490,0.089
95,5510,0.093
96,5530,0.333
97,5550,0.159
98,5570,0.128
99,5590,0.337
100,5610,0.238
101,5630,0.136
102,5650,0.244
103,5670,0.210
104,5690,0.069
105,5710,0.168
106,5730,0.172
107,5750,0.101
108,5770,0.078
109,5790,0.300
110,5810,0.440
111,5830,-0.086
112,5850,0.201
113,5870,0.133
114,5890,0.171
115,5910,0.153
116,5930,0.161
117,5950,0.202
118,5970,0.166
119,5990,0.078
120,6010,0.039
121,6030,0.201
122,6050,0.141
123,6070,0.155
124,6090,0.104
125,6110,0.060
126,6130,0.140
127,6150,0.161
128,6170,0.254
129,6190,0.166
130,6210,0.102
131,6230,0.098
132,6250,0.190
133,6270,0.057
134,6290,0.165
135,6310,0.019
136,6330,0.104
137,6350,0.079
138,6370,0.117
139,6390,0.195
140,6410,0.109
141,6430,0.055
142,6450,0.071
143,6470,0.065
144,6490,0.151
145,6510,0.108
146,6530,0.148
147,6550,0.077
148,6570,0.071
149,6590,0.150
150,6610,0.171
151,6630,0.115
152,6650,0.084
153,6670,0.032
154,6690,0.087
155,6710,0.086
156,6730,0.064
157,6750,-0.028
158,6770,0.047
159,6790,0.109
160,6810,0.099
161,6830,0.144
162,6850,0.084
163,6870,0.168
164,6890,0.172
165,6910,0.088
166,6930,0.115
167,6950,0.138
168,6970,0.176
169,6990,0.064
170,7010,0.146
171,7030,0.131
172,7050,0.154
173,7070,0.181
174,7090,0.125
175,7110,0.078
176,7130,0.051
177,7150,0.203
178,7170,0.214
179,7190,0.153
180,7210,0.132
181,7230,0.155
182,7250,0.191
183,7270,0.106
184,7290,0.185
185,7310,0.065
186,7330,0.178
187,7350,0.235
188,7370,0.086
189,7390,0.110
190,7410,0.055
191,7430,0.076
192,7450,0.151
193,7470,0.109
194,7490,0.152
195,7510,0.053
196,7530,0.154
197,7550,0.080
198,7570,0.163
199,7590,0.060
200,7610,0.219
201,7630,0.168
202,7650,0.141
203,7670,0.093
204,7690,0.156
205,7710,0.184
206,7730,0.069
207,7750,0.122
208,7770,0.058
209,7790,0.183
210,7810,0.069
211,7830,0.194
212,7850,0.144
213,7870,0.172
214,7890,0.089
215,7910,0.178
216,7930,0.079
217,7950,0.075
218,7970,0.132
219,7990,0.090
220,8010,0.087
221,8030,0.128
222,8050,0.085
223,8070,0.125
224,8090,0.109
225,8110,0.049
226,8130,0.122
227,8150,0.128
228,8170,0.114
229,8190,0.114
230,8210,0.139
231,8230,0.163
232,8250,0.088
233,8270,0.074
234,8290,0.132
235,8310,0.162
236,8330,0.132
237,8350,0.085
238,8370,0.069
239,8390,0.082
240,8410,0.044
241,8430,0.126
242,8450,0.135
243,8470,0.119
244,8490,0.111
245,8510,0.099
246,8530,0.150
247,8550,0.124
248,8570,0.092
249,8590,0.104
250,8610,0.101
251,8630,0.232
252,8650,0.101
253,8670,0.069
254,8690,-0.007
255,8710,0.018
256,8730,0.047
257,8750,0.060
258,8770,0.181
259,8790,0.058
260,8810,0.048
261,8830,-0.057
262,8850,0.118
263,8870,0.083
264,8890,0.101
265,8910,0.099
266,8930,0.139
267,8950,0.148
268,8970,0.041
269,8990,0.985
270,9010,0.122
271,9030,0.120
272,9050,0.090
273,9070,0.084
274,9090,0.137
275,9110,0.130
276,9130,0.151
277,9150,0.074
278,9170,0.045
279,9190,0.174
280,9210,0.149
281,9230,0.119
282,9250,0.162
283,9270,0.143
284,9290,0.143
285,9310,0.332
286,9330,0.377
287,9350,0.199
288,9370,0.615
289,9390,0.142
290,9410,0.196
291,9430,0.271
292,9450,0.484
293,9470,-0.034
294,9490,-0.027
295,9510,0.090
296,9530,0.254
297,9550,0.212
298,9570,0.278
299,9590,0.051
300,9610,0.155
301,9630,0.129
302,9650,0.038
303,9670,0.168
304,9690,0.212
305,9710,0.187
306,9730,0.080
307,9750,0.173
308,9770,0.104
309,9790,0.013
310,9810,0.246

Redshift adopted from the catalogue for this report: 1.412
